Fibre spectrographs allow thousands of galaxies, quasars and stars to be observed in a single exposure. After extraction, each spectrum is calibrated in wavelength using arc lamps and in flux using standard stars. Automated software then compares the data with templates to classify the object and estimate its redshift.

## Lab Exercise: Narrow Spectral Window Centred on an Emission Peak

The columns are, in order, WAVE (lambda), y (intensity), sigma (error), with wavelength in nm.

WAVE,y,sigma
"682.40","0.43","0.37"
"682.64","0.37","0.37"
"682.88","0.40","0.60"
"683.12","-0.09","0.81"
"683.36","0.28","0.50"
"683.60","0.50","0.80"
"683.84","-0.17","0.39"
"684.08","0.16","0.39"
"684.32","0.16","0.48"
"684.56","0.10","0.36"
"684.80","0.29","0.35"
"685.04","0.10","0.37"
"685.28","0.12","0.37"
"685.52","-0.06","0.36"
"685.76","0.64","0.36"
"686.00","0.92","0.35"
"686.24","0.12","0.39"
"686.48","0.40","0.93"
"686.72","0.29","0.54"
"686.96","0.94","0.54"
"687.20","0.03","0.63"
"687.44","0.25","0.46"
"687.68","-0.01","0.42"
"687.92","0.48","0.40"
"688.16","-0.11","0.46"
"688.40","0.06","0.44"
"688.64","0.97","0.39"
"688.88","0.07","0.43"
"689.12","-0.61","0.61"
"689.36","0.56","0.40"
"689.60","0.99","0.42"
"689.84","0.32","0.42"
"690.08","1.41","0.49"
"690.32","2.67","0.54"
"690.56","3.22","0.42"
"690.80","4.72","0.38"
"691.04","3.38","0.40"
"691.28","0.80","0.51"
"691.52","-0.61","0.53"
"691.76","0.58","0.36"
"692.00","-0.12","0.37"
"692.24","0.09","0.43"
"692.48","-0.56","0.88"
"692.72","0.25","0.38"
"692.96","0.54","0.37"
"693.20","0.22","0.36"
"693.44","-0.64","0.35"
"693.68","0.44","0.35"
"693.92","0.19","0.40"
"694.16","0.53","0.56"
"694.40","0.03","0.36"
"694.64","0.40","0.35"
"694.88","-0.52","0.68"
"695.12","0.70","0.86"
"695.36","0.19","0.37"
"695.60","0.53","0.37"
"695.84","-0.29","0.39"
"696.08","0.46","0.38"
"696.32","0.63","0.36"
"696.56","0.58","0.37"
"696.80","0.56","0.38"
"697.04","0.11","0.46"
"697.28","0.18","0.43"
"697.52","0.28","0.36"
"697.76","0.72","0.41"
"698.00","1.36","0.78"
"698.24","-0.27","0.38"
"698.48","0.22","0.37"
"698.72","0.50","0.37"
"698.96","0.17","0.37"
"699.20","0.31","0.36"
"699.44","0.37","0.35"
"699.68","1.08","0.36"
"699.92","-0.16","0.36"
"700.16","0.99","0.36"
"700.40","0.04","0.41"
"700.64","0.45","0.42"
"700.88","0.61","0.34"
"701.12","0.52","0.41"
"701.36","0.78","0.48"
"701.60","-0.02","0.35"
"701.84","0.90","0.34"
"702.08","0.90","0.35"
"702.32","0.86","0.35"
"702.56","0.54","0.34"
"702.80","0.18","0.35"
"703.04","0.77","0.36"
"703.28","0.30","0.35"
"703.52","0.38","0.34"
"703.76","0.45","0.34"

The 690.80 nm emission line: [O II] 3727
